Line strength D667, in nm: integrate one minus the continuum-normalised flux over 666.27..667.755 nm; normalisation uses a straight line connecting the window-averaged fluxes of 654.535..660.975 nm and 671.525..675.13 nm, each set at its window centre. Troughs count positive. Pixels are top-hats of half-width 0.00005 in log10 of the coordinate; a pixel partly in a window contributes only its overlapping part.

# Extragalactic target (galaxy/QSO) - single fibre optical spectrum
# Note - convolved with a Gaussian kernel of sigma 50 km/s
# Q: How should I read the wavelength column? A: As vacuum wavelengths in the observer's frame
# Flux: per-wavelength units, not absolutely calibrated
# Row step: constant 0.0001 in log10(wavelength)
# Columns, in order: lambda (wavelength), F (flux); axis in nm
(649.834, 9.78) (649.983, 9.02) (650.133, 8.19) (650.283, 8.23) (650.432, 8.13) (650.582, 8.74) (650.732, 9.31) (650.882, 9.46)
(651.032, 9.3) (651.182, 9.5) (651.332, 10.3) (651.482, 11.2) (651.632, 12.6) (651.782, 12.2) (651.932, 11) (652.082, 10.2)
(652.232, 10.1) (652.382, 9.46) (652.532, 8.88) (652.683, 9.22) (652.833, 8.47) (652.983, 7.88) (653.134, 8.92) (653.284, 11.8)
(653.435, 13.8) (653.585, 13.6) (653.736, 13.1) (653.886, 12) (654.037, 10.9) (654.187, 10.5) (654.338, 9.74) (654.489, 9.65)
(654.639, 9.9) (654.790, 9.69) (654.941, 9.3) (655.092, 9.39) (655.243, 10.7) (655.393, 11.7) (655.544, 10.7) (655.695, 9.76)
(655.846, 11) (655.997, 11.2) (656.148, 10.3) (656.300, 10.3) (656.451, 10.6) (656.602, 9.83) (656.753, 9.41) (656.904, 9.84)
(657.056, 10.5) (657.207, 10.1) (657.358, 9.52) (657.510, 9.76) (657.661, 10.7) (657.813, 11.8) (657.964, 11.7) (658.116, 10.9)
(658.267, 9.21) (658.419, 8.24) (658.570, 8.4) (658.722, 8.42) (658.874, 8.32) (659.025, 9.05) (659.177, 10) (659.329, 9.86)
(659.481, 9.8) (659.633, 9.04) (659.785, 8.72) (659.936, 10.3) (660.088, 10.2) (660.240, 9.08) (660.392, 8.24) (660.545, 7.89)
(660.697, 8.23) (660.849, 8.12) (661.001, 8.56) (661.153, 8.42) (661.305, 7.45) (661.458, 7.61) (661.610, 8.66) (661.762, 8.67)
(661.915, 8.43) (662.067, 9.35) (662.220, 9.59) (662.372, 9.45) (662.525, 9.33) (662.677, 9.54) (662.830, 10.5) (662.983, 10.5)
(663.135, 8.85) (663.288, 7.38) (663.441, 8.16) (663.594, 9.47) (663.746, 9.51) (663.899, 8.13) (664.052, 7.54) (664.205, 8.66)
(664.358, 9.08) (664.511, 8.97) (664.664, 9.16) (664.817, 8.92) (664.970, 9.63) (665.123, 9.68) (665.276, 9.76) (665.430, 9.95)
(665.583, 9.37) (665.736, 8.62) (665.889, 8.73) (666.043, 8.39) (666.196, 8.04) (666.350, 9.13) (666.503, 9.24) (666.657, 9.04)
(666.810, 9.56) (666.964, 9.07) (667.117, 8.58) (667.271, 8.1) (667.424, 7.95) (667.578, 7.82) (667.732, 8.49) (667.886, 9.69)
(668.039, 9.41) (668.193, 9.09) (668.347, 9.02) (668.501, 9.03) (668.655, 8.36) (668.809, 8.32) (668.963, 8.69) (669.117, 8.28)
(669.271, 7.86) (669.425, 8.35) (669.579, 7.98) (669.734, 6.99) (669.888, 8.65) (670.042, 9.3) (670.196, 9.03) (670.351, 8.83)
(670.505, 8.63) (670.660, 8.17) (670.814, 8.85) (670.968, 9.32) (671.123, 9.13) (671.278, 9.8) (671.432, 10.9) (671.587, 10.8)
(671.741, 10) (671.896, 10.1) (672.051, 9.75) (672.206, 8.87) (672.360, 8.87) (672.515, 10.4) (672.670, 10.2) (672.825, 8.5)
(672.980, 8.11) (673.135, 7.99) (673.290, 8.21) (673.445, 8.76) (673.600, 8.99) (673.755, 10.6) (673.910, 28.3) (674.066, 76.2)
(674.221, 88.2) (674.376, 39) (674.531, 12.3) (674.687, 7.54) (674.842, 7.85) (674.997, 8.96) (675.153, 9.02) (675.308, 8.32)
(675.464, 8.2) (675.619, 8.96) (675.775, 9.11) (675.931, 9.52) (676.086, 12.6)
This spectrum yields 0.59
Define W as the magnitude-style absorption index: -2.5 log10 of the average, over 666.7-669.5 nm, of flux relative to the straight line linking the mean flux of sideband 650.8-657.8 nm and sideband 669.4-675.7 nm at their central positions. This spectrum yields 0.44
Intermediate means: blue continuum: 10.4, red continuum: 13.9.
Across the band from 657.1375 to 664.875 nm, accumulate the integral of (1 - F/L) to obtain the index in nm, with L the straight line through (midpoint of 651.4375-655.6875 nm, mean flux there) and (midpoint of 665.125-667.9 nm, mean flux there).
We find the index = 0.38 nm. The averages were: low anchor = 10.6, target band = 9.13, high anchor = 8.86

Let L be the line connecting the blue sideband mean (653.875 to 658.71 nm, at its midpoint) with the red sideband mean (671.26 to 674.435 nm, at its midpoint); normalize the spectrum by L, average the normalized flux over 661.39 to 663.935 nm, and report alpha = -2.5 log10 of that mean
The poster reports 0.435 mag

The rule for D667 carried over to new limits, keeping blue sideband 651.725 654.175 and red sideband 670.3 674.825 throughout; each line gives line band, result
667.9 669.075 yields 0.475 nm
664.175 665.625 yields 0.478 nm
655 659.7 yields 0.739 nm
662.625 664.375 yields 0.596 nm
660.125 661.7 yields 0.560 nm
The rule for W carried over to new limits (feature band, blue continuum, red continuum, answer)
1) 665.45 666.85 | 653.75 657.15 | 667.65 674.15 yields 0.217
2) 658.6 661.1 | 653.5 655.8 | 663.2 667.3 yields 0.099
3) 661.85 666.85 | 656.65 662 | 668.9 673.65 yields 0.006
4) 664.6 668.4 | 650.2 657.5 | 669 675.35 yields 0.377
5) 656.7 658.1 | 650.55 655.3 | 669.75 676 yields 0.077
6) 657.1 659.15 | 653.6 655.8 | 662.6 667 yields 0.039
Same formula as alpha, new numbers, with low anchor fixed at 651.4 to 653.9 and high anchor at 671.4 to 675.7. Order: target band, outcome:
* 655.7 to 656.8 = 0.14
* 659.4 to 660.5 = 0.34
